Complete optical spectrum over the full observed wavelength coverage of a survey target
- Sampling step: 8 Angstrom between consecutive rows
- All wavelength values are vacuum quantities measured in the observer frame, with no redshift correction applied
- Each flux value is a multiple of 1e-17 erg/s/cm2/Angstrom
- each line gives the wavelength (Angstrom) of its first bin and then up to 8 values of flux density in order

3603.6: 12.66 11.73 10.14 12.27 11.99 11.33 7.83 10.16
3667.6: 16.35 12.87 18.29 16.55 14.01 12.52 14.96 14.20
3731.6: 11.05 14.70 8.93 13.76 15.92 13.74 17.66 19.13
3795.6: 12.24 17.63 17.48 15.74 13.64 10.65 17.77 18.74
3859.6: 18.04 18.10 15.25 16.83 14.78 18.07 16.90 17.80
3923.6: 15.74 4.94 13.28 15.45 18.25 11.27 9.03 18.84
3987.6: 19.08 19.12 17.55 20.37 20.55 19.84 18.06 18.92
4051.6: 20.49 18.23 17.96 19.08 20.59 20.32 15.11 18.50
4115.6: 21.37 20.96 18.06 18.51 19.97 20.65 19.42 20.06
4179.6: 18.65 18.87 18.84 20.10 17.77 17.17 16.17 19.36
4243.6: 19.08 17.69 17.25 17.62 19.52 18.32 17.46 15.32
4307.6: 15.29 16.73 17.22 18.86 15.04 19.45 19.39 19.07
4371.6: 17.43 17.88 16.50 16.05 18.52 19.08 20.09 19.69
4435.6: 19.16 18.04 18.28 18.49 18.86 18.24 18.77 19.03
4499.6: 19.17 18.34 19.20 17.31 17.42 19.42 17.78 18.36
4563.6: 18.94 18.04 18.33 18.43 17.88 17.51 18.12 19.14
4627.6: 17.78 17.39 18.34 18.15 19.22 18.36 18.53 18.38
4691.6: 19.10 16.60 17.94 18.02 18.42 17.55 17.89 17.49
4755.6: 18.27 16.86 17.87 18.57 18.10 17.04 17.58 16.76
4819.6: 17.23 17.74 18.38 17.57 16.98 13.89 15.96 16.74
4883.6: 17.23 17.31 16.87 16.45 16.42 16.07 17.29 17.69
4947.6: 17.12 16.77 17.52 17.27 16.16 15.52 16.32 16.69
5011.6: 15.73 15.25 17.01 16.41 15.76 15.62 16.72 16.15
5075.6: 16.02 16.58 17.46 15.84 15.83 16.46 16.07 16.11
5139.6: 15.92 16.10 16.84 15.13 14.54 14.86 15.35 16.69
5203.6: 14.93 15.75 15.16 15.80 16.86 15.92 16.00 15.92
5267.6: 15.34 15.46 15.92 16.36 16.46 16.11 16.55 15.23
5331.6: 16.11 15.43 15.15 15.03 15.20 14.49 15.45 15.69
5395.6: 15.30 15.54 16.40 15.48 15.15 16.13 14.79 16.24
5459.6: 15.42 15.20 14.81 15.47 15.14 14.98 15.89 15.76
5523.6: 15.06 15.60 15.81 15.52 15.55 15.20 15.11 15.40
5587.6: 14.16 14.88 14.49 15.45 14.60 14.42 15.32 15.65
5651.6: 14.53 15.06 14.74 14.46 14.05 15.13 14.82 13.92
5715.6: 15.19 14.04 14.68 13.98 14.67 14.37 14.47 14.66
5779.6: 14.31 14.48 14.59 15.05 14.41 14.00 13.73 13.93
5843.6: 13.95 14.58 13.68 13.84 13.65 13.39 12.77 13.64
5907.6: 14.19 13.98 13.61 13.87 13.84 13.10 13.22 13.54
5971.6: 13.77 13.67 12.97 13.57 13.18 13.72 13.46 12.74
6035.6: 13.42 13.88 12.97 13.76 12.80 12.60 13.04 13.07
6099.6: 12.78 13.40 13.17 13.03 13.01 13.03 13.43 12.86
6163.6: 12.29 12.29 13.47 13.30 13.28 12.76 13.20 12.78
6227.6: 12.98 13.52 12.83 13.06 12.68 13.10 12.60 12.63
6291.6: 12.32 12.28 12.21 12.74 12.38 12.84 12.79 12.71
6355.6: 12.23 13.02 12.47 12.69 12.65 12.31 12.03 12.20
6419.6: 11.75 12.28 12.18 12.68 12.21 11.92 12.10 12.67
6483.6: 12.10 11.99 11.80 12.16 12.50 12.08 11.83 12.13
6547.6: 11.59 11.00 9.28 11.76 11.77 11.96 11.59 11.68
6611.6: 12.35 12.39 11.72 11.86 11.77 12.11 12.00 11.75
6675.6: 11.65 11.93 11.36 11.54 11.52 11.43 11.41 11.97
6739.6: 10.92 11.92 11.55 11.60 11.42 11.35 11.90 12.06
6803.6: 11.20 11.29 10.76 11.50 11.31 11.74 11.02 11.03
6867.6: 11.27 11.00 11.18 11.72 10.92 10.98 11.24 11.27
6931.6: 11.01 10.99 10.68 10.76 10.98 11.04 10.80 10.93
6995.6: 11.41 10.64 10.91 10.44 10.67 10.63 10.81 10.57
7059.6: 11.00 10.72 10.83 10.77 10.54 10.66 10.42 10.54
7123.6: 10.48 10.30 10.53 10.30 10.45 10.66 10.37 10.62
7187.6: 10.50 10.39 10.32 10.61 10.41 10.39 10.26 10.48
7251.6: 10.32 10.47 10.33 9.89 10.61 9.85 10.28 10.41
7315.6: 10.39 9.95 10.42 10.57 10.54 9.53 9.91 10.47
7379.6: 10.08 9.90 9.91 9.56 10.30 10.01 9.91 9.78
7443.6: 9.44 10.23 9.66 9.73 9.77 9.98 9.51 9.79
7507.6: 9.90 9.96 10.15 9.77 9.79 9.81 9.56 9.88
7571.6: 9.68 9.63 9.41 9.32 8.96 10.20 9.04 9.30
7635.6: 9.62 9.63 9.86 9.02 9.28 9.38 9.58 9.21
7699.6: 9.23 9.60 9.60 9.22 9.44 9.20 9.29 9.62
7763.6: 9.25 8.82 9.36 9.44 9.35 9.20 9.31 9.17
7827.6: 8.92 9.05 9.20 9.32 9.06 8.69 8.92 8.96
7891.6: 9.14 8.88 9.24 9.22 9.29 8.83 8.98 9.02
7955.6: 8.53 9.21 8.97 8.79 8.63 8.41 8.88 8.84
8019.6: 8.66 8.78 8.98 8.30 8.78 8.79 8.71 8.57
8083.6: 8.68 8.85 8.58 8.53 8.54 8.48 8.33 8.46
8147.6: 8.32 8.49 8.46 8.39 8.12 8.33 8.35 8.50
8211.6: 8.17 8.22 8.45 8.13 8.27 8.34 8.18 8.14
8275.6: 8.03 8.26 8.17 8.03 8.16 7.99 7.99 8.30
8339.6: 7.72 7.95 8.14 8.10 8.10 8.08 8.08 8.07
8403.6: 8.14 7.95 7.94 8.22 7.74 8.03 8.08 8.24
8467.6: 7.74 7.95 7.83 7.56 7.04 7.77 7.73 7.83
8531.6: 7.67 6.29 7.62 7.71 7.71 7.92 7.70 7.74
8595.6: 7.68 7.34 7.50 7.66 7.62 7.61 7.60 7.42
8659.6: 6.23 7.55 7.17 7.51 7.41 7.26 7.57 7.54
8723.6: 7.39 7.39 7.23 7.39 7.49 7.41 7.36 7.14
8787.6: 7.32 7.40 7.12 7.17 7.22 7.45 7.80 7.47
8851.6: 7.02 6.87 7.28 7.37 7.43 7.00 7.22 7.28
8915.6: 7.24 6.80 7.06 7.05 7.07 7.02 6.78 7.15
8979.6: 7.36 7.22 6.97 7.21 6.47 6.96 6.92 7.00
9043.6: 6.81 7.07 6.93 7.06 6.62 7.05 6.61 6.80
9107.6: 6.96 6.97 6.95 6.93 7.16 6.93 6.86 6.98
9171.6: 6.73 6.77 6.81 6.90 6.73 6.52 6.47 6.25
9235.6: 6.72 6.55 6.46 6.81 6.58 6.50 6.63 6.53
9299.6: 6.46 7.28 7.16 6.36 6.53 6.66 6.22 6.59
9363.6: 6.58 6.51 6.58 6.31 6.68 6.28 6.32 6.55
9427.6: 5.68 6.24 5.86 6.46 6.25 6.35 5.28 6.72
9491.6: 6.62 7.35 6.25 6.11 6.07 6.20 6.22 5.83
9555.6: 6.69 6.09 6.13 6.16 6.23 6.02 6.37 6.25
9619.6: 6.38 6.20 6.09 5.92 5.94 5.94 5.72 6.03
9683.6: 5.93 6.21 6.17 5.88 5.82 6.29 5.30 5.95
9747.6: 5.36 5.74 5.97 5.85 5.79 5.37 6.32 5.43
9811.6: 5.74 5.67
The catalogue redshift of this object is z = 0.00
